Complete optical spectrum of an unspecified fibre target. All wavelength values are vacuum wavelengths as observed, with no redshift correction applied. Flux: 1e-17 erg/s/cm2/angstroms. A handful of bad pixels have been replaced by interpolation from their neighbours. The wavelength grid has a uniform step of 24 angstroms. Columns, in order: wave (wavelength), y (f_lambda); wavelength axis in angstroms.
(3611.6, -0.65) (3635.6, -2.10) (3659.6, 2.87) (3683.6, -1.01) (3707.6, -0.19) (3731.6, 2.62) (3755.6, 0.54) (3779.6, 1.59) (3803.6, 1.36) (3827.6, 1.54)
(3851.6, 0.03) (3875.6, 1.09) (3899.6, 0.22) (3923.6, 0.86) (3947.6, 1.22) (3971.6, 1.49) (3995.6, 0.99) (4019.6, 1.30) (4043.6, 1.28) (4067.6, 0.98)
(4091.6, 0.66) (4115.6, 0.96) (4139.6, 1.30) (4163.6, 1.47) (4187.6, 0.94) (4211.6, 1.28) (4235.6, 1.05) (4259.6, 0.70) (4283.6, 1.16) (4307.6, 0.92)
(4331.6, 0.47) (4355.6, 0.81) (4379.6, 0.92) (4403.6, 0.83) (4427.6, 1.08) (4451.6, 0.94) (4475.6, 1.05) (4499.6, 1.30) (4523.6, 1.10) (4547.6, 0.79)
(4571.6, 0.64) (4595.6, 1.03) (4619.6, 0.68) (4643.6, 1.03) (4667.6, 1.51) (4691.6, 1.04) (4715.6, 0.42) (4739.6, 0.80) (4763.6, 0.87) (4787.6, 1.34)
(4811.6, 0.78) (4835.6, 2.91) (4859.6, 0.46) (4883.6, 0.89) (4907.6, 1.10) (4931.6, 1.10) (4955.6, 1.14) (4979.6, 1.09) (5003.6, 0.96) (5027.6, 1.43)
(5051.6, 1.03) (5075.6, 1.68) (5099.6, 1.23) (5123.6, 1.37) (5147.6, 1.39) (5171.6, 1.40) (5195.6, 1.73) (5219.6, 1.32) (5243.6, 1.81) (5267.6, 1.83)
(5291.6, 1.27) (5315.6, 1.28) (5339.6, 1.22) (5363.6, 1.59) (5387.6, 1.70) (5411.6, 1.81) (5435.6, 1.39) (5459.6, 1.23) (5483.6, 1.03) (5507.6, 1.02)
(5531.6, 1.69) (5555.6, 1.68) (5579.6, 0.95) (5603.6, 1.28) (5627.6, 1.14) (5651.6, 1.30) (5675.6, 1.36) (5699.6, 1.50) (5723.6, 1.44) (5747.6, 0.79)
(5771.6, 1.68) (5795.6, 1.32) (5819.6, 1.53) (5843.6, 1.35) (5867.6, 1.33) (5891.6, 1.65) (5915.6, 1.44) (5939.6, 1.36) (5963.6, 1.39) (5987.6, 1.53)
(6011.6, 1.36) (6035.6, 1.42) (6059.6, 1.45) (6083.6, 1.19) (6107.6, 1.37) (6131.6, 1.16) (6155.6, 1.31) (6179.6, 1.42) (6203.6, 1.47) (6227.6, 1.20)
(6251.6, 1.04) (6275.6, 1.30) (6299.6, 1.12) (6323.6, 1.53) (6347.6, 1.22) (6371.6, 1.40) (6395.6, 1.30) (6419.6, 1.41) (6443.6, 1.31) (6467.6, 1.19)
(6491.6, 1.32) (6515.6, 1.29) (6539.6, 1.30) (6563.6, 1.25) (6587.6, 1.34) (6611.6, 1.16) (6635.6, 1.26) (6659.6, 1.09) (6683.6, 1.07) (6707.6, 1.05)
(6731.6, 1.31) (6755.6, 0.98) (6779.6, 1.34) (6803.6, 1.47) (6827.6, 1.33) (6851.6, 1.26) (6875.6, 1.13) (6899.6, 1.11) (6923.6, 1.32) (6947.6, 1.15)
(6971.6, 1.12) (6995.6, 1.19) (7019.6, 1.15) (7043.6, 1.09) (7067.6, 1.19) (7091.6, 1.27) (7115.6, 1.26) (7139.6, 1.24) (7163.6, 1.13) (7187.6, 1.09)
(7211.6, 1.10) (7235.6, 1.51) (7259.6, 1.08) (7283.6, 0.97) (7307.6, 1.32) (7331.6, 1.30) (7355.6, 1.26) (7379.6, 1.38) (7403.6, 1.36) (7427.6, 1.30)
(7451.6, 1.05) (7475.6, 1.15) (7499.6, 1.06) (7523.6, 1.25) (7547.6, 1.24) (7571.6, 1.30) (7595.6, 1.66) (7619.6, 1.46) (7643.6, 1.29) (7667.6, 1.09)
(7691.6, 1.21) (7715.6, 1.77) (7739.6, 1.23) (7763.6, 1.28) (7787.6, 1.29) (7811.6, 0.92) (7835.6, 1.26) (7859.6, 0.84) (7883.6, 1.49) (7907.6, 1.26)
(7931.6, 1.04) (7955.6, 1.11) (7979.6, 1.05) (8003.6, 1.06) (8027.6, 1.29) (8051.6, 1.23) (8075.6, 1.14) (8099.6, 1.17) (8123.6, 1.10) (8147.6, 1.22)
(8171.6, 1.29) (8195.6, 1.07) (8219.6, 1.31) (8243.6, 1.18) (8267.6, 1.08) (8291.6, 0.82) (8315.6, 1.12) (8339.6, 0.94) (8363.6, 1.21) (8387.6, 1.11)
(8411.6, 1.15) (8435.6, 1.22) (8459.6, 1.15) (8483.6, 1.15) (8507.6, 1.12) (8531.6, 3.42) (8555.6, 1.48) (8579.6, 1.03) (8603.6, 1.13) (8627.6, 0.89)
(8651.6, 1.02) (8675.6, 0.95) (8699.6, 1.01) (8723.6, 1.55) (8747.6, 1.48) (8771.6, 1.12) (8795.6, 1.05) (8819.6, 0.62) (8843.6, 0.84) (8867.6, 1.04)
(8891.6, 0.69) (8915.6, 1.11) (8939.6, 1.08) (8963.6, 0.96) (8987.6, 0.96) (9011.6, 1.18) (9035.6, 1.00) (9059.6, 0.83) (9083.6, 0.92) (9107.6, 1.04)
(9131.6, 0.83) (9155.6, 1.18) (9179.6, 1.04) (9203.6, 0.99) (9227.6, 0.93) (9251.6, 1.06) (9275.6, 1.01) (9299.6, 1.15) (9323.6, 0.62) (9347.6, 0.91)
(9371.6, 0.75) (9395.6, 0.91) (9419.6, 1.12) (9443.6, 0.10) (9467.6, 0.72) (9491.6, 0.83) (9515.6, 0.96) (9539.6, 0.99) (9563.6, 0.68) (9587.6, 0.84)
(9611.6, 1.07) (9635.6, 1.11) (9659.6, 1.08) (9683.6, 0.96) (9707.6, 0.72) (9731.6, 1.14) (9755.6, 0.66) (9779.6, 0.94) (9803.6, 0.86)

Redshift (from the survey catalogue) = 0.30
